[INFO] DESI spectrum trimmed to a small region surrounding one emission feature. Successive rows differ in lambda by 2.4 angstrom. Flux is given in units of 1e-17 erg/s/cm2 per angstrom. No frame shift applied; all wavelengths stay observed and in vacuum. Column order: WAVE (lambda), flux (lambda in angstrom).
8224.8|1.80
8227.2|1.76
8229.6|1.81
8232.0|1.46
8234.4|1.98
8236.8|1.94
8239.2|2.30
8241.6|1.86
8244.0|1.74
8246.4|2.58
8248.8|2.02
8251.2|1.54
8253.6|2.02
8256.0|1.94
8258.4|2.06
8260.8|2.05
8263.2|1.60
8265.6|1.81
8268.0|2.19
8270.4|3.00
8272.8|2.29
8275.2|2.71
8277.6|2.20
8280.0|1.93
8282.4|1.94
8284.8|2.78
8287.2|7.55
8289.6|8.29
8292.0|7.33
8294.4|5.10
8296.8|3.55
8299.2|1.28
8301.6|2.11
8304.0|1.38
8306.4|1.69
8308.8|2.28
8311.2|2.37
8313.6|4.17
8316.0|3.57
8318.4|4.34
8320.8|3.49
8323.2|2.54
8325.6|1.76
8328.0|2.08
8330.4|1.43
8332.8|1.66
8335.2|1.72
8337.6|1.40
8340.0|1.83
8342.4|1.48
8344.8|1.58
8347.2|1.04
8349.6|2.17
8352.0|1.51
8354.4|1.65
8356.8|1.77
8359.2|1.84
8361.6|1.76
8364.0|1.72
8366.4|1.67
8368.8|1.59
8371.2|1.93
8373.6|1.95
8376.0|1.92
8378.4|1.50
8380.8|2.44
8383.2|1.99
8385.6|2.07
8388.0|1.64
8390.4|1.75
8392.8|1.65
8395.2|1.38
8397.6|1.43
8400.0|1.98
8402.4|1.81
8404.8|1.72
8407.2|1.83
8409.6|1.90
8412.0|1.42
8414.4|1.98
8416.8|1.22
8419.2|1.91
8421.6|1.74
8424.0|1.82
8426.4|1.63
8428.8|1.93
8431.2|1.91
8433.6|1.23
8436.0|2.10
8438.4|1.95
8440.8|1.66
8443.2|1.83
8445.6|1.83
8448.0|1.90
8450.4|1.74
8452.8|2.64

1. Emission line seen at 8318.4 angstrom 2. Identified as [N II] 6583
